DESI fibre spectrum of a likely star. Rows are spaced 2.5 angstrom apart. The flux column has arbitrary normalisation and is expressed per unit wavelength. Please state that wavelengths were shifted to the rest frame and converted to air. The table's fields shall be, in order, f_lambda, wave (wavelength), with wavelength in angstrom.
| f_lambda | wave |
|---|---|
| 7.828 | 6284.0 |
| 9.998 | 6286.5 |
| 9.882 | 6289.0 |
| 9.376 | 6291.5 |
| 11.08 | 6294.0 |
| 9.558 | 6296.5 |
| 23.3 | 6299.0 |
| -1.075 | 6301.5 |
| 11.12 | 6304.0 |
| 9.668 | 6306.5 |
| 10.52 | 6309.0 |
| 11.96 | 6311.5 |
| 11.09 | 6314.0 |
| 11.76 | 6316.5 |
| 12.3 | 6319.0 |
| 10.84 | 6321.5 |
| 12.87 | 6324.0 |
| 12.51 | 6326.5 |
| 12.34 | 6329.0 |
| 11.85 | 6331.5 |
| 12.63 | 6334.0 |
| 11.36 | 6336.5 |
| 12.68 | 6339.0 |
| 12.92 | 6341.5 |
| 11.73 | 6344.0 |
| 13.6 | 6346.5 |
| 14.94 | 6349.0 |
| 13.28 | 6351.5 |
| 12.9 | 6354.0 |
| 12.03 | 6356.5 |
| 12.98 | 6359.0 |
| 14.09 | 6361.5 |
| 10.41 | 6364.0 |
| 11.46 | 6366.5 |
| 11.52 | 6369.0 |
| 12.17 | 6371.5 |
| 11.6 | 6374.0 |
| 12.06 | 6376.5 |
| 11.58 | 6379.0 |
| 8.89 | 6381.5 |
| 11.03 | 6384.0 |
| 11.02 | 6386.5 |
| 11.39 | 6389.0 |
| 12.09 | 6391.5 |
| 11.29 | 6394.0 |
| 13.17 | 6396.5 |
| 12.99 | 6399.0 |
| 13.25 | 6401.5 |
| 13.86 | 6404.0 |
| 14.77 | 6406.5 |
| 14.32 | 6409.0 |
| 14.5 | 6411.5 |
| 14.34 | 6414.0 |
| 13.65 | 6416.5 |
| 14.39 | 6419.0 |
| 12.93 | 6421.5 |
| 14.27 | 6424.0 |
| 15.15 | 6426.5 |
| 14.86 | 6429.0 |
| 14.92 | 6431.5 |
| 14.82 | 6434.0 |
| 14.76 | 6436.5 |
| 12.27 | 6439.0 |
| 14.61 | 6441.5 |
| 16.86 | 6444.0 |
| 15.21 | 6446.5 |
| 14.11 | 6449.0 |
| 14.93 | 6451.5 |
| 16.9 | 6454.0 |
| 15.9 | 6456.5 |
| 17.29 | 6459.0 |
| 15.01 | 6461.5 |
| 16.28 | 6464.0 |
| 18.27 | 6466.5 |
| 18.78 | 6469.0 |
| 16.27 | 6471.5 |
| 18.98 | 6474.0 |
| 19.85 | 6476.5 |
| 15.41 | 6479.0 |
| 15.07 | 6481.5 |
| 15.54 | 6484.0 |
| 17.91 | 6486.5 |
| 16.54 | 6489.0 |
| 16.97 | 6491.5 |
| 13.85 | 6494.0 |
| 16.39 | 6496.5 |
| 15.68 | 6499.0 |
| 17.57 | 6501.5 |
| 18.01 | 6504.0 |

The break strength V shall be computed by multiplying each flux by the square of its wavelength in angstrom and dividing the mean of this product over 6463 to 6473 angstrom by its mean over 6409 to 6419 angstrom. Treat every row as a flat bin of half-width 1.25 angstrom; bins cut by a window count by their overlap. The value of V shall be 1.2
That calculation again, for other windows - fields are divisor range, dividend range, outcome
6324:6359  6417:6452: 1.18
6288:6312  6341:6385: 1.18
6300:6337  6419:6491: 1.52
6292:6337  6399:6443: 1.29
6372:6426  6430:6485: 1.28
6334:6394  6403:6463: 1.25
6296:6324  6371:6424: 1.17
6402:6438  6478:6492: 1.15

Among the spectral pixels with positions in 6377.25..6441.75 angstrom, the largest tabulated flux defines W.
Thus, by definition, 15.15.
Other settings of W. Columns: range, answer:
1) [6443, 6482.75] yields 19.85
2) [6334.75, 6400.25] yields 14.94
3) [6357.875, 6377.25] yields 14.09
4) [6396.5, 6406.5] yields 14.77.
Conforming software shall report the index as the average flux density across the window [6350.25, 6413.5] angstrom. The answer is 12.4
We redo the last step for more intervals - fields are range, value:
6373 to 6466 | 13.9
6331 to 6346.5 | 12.3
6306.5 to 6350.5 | 12.2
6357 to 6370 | 12.1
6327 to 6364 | 12.7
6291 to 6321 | 10.9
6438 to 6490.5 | 16.3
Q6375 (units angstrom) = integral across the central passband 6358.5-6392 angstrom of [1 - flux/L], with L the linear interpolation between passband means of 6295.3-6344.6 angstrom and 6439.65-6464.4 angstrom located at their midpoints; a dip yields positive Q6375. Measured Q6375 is 4.3 angstrom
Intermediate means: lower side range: 11.6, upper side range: 15.6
